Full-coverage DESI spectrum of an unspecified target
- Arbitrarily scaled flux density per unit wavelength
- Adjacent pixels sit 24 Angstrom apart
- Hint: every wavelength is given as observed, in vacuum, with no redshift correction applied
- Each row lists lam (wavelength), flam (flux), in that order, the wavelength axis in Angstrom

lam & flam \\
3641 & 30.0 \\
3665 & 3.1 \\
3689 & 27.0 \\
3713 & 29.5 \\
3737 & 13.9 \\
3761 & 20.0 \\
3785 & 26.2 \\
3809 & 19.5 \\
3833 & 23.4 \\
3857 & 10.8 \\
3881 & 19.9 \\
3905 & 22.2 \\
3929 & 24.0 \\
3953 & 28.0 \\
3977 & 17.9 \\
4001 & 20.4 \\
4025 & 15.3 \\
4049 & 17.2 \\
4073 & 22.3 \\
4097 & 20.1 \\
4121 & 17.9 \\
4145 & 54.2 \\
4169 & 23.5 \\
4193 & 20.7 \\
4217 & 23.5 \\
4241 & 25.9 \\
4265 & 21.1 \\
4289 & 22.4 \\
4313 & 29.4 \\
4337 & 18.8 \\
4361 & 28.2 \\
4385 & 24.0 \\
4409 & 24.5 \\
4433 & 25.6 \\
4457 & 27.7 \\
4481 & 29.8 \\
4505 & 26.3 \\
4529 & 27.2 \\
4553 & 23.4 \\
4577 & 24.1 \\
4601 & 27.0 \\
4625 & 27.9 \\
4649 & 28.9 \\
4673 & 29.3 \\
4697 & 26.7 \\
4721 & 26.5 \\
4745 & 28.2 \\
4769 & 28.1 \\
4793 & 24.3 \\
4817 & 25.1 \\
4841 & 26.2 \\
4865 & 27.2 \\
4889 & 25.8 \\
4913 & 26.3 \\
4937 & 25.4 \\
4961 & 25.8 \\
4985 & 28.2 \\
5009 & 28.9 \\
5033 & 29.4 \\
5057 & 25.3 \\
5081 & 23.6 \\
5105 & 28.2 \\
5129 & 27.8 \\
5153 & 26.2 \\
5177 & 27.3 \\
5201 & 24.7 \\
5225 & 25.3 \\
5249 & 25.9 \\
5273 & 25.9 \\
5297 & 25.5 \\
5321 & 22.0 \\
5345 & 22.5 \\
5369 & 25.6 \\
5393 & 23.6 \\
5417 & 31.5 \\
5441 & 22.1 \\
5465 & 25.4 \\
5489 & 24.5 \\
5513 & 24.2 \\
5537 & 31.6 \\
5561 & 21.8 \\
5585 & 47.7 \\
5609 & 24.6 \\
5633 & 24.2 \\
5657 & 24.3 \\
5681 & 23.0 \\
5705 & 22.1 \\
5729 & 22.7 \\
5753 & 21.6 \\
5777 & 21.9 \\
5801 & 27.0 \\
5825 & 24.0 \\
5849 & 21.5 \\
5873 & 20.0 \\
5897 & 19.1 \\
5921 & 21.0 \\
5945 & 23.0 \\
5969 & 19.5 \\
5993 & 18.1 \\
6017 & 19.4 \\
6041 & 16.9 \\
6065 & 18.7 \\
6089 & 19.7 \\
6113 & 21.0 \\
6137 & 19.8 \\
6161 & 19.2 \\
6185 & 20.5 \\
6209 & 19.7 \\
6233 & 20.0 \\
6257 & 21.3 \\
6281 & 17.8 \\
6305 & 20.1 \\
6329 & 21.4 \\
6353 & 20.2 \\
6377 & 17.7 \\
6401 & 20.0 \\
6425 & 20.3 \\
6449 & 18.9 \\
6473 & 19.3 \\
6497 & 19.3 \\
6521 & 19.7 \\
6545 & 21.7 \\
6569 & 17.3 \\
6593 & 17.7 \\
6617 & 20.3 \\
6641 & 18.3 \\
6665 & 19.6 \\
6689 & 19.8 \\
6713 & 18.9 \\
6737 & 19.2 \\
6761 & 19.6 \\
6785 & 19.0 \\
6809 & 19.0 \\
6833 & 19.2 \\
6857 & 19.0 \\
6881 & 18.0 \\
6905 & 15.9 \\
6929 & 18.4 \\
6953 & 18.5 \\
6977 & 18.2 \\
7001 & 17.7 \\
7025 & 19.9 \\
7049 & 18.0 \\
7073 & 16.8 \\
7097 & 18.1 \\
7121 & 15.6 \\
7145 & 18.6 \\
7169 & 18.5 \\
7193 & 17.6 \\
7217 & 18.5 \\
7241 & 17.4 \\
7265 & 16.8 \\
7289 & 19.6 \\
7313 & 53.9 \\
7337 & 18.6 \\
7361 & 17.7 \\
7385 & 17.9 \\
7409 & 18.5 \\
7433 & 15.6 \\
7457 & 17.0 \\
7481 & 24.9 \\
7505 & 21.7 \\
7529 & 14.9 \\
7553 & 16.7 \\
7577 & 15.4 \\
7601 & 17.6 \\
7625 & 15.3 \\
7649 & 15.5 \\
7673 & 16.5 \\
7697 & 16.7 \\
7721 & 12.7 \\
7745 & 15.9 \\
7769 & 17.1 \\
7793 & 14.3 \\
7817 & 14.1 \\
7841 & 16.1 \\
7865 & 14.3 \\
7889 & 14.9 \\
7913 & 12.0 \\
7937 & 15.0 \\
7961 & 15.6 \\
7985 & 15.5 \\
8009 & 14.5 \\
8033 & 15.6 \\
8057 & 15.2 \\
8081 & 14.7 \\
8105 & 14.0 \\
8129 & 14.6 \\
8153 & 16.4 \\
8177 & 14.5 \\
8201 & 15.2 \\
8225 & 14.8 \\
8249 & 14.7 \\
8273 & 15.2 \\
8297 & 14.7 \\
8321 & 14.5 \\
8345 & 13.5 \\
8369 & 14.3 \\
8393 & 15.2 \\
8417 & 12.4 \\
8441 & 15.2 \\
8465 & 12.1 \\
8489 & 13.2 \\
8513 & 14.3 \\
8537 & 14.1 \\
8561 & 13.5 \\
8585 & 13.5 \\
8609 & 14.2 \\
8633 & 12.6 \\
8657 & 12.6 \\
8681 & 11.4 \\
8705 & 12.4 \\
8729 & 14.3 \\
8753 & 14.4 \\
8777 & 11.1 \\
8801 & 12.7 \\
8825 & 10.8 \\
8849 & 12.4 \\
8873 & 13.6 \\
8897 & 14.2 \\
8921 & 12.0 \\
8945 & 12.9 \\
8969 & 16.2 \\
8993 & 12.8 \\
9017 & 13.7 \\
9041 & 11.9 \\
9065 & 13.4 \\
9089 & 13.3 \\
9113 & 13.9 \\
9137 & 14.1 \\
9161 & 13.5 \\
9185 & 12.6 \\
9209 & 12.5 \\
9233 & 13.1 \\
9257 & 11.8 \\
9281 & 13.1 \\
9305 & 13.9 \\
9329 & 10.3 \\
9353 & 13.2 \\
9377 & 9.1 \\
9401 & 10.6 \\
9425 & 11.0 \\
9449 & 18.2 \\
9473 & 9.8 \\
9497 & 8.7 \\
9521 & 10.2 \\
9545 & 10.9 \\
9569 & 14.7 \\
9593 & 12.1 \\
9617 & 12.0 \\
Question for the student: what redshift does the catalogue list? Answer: 0.11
